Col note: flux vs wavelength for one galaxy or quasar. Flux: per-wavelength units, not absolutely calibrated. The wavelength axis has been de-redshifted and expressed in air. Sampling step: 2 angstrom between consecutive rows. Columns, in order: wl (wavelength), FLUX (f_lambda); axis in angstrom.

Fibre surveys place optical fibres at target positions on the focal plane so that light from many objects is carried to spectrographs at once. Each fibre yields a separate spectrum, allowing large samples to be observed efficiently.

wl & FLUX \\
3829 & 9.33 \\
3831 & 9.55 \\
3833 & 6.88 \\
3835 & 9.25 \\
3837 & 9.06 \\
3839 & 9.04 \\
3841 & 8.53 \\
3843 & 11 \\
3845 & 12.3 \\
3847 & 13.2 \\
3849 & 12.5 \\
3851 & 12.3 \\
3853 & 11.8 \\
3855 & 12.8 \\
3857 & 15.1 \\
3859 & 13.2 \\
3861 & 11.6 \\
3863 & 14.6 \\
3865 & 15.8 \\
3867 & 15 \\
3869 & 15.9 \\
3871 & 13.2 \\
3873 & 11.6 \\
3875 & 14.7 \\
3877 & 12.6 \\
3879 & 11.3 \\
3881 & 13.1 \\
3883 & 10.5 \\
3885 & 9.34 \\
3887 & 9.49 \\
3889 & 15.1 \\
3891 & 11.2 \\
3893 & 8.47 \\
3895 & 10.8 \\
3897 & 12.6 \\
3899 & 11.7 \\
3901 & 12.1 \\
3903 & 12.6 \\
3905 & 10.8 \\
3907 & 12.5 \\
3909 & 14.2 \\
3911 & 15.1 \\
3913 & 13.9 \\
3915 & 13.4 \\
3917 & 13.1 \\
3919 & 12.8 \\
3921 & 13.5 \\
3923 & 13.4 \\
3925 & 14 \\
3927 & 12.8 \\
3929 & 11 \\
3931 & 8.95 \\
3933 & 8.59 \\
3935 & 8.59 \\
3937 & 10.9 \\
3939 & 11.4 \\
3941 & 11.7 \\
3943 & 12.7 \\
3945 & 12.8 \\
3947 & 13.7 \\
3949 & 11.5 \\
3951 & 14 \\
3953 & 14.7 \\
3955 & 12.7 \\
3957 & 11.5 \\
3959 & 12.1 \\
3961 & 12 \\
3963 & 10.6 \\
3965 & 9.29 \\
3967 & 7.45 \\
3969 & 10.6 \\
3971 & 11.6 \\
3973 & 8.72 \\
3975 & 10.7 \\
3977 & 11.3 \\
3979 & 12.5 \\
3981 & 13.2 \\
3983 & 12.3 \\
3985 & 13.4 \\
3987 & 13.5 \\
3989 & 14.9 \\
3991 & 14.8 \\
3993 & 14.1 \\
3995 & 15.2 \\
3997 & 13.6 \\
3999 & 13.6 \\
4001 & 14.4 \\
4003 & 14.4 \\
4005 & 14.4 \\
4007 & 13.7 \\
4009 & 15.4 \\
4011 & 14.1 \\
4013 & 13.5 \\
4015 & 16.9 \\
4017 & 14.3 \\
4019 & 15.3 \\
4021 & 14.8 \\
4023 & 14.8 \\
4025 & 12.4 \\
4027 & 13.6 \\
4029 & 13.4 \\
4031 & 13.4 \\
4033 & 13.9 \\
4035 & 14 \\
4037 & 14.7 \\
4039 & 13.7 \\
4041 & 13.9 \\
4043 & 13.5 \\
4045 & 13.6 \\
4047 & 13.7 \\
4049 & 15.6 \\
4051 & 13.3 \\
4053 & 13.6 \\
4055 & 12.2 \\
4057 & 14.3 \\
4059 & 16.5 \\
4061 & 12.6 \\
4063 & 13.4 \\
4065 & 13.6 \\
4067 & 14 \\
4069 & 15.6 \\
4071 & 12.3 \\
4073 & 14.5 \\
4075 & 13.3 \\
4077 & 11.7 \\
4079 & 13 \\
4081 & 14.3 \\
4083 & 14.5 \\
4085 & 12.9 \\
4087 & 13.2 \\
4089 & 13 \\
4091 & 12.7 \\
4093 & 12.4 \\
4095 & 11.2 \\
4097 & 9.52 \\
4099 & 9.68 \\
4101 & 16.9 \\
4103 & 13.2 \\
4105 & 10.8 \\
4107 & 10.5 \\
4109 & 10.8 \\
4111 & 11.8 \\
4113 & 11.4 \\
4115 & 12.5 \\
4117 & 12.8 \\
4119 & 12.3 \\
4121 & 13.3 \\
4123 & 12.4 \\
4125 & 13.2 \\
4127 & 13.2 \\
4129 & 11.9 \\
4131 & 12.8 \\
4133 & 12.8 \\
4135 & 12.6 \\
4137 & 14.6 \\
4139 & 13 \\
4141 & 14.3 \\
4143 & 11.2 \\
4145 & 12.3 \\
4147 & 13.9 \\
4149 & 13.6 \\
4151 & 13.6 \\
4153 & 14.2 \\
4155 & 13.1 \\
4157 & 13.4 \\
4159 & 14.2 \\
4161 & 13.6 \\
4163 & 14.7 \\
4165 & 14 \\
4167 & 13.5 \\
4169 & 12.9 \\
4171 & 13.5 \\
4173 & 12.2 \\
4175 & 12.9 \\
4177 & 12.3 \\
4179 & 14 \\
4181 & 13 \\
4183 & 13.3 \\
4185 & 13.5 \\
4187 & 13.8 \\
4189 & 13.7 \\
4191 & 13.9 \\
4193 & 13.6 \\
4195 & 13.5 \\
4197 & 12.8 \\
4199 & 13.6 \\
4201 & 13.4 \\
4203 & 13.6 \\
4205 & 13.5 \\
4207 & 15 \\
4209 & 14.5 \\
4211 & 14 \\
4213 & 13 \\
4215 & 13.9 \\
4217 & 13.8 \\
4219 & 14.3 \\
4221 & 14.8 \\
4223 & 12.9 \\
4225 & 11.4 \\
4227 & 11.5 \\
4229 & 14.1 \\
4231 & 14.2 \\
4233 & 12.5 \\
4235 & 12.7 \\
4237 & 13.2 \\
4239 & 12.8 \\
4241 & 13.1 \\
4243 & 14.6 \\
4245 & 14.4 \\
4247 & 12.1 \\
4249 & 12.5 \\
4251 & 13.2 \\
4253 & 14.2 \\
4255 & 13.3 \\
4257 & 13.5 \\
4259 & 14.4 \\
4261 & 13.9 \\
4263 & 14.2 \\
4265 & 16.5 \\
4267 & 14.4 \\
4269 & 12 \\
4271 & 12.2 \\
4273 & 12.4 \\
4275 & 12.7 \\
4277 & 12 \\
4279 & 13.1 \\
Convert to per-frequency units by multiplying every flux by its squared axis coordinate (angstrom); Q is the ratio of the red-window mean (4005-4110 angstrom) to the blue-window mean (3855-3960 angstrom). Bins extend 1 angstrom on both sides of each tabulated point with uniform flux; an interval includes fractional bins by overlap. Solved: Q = 1.17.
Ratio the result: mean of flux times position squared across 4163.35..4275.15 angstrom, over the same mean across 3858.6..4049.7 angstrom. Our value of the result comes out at 1.19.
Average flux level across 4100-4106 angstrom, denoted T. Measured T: 13.6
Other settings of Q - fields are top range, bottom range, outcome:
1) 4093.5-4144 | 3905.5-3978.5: 1.14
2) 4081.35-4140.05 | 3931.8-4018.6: 1.06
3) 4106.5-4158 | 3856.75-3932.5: 1.14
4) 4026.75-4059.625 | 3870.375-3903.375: 1.28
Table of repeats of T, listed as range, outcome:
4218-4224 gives 14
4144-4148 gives 13.1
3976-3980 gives 11.9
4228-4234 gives 13.6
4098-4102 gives 13.3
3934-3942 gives 10.6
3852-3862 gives 12.9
